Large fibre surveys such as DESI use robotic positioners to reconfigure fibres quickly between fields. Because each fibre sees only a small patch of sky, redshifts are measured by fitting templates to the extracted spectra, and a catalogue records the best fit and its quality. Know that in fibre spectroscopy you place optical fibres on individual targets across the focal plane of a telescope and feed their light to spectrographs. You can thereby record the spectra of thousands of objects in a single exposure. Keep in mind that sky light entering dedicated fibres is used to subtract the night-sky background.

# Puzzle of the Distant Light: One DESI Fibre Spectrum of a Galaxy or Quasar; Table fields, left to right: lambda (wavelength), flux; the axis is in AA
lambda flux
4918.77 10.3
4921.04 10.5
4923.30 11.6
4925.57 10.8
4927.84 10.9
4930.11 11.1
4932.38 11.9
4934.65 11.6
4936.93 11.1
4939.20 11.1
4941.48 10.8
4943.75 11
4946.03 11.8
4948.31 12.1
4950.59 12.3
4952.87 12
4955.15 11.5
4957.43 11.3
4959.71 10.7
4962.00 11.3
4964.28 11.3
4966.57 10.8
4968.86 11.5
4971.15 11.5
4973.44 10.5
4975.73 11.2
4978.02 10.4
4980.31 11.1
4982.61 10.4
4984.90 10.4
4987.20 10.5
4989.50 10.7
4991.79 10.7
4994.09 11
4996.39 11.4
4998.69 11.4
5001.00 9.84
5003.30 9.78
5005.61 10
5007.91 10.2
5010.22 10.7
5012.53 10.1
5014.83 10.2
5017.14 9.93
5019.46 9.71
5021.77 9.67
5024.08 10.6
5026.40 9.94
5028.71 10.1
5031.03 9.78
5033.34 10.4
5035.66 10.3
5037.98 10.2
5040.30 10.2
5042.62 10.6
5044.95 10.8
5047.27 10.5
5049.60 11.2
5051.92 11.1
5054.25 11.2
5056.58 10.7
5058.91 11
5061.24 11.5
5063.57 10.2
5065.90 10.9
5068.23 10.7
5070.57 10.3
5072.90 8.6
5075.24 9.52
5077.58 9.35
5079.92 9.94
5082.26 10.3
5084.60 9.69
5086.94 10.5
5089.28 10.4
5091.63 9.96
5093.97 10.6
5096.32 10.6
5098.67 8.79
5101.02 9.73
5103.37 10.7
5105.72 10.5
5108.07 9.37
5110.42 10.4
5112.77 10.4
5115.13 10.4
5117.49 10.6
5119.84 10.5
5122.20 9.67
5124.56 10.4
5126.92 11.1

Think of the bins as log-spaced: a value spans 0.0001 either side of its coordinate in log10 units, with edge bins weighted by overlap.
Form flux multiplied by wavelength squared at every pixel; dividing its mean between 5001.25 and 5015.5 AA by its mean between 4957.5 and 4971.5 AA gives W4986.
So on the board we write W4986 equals 0.9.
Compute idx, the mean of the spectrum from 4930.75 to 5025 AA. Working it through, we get 10.9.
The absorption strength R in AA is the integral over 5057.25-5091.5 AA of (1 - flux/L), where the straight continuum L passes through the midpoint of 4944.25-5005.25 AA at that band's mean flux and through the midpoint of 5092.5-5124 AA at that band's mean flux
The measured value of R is 0.6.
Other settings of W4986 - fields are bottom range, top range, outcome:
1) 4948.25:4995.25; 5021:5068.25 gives 0.98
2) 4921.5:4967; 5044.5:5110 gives 0.96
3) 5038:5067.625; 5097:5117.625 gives 0.95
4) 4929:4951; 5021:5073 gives 0.96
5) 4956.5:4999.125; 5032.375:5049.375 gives 0.98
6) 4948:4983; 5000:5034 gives 0.91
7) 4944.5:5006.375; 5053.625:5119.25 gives 0.97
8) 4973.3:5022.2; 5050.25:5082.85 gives 1.02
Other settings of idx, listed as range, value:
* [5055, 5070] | 10.8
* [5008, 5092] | 10.3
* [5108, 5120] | 10.3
